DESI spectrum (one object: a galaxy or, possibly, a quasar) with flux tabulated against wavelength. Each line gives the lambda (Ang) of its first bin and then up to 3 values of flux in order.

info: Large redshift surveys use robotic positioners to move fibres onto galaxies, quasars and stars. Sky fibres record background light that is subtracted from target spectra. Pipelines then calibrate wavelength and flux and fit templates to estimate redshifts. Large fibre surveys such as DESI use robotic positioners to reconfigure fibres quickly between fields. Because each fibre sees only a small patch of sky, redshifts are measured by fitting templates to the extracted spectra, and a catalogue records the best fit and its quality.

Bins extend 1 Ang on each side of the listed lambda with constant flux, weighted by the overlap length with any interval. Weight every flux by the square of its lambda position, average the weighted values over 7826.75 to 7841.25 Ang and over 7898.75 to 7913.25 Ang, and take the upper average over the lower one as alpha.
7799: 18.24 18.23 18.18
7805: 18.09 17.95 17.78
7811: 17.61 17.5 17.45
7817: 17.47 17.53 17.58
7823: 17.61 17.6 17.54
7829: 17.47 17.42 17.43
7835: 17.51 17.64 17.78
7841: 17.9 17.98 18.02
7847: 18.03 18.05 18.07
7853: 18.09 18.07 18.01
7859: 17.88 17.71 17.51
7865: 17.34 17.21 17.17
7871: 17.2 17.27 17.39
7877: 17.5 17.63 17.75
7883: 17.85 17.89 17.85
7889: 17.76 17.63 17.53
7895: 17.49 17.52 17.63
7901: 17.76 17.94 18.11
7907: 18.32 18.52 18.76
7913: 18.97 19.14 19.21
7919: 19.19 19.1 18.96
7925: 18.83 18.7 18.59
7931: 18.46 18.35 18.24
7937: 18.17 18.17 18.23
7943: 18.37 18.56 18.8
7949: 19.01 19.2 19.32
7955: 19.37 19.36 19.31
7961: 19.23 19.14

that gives 1.06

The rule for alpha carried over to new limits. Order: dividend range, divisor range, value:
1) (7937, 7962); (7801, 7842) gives 1.10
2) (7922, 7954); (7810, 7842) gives 1.09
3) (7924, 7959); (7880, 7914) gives 1.05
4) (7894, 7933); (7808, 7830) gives 1.08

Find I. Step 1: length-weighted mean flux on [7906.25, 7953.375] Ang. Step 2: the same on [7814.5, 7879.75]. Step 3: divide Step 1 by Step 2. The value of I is 1.06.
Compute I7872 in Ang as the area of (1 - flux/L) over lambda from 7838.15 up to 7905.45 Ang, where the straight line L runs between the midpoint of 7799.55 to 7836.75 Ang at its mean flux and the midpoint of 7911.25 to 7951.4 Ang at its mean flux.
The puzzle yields 1.6 Ang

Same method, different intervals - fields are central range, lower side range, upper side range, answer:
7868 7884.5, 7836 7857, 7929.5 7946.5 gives 0.6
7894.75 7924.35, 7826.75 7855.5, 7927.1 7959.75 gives -0.1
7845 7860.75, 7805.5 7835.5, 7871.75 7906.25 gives -0.3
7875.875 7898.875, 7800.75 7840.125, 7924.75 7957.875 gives 0.7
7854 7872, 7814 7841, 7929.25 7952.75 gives 0.3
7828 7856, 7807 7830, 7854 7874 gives -0.4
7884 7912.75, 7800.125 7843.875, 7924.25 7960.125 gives 0.6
